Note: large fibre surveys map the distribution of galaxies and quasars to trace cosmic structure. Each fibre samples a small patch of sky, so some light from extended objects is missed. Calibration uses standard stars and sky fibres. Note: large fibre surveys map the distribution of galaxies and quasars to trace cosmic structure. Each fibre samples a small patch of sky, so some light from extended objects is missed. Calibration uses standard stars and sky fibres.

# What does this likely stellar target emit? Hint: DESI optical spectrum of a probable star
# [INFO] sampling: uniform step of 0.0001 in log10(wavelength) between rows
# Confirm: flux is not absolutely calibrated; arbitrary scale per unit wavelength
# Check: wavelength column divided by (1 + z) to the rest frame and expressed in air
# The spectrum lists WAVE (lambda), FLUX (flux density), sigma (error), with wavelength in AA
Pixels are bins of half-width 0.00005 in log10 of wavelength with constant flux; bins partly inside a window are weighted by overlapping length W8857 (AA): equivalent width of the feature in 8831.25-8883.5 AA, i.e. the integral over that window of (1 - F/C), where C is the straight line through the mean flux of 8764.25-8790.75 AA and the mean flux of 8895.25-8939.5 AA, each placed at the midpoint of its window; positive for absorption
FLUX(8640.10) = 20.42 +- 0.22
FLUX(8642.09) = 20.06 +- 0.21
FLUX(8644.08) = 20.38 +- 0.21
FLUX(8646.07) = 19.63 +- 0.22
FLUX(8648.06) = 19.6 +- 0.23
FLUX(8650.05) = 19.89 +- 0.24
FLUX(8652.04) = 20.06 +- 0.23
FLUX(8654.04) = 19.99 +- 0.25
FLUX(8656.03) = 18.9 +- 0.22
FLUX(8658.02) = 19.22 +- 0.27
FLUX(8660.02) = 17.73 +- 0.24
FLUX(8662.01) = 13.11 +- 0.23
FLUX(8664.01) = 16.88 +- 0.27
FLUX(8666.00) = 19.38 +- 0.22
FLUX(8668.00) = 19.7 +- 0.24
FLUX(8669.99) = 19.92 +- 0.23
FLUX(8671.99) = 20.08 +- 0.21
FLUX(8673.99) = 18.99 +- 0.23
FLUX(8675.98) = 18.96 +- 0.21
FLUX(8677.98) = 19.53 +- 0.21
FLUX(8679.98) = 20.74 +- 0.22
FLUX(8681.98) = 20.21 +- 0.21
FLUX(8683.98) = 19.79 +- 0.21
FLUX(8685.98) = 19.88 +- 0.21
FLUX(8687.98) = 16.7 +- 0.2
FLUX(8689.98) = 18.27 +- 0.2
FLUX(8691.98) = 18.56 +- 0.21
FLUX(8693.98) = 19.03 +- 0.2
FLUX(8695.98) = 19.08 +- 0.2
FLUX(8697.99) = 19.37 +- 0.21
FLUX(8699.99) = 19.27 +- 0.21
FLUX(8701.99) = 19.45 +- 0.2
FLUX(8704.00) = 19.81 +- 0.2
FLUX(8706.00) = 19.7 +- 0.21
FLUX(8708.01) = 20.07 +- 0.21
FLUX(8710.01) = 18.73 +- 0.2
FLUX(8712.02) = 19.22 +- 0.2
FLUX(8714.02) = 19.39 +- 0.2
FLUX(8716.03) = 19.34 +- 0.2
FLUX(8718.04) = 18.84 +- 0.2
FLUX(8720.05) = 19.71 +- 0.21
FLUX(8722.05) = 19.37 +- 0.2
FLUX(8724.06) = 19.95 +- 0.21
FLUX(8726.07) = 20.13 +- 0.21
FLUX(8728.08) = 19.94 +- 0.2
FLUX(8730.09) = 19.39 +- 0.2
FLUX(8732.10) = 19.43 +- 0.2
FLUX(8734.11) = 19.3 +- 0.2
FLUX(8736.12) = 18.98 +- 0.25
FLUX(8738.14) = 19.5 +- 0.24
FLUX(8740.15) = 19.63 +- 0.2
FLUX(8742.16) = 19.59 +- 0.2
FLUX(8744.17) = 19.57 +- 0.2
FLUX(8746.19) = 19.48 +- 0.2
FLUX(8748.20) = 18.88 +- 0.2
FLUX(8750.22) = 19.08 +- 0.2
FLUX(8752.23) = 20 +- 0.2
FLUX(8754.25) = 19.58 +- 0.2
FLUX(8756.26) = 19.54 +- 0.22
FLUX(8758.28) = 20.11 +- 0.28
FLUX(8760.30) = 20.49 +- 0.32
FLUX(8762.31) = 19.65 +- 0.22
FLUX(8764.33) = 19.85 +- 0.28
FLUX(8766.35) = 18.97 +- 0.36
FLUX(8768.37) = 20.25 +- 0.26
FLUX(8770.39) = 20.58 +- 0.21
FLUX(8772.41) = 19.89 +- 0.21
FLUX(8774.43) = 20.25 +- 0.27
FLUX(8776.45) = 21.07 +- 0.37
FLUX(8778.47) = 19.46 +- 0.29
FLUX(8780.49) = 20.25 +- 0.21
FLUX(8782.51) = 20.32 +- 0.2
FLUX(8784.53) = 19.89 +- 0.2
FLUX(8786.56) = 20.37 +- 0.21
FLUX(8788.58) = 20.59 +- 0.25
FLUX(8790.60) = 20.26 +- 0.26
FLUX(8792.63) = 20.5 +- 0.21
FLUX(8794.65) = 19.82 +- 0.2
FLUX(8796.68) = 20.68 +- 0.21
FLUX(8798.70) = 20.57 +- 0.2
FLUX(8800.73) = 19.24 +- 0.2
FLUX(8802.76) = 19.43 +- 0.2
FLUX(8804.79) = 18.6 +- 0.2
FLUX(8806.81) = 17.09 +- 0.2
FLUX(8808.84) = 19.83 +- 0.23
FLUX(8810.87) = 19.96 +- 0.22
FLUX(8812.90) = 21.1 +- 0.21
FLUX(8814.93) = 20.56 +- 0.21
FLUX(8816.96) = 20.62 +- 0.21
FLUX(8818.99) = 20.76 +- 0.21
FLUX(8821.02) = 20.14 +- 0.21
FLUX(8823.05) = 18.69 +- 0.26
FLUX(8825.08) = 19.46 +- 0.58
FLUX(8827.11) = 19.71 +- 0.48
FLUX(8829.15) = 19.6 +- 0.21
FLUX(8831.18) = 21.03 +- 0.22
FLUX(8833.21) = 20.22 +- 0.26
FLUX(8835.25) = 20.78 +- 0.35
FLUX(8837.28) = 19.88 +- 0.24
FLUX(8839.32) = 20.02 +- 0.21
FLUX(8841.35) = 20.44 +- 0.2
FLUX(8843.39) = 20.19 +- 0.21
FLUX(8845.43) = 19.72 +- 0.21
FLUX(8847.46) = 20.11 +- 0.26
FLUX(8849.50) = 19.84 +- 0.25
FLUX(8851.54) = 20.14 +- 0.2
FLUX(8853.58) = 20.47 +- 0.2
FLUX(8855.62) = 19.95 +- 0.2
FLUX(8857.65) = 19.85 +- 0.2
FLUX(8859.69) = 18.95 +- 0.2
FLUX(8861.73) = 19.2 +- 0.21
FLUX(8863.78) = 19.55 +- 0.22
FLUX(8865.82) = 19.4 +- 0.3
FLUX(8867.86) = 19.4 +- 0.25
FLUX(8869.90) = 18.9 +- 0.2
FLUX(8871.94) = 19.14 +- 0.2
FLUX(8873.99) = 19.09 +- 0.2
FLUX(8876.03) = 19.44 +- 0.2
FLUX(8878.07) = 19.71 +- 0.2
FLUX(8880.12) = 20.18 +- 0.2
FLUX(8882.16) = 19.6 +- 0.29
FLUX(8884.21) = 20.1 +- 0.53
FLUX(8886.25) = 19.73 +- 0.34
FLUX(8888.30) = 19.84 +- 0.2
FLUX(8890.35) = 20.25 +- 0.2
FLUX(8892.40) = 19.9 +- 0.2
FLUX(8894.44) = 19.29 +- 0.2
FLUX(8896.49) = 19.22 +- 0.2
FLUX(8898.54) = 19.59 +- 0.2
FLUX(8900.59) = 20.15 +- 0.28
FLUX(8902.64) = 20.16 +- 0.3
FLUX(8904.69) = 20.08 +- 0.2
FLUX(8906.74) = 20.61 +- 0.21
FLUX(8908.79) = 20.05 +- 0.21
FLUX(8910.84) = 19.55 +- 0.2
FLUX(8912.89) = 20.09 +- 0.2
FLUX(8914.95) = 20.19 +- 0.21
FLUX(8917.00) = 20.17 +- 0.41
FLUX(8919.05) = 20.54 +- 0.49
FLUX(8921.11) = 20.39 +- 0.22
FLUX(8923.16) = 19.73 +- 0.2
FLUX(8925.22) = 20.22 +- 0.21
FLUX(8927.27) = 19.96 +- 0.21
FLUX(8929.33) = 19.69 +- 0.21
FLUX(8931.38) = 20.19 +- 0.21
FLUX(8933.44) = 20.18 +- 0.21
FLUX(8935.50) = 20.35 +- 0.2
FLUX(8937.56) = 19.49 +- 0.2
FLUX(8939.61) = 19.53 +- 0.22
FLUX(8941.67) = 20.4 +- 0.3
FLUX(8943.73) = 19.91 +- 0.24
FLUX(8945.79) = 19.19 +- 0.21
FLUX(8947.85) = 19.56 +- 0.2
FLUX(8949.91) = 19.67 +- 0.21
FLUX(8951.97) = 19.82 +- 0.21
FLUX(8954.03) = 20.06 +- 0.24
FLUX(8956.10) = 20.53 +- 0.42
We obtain 0.7 AA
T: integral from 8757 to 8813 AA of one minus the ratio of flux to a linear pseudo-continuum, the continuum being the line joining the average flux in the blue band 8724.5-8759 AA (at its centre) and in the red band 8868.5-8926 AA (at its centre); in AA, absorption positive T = -0.9 AA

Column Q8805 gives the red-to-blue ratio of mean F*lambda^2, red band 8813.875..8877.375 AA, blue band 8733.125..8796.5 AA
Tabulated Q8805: 1.0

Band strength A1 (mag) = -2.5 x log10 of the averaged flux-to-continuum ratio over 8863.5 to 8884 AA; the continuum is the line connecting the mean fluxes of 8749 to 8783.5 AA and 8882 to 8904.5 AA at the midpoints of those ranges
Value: 0.02 mag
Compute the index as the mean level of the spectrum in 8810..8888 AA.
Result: 19.9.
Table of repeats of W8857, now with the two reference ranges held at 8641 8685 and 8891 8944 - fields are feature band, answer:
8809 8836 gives -0.7 AA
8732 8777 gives -0.5 AA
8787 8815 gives -0.3 AA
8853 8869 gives 0.2 AA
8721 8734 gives -0.2 AA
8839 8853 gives -0.2 AA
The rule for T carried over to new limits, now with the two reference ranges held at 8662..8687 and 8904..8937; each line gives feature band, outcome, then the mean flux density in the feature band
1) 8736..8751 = 0.10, 19.4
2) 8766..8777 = -0.35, 20.2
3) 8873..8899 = 0.39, 19.7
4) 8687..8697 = 0.50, 18.3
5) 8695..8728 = -0.18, 19.5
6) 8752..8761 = -0.18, 19.9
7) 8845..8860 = -0.04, 19.9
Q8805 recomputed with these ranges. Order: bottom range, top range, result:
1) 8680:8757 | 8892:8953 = 1.08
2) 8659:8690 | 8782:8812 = 1.09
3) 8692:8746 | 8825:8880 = 1.05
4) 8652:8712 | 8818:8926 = 1.09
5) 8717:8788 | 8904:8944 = 1.06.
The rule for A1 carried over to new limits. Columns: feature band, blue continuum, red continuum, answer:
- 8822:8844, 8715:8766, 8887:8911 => -0.01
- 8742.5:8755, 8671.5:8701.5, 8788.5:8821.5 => 0.01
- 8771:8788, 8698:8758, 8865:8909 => -0.04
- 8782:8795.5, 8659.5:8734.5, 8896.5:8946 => -0.04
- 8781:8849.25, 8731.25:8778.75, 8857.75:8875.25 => -0.03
